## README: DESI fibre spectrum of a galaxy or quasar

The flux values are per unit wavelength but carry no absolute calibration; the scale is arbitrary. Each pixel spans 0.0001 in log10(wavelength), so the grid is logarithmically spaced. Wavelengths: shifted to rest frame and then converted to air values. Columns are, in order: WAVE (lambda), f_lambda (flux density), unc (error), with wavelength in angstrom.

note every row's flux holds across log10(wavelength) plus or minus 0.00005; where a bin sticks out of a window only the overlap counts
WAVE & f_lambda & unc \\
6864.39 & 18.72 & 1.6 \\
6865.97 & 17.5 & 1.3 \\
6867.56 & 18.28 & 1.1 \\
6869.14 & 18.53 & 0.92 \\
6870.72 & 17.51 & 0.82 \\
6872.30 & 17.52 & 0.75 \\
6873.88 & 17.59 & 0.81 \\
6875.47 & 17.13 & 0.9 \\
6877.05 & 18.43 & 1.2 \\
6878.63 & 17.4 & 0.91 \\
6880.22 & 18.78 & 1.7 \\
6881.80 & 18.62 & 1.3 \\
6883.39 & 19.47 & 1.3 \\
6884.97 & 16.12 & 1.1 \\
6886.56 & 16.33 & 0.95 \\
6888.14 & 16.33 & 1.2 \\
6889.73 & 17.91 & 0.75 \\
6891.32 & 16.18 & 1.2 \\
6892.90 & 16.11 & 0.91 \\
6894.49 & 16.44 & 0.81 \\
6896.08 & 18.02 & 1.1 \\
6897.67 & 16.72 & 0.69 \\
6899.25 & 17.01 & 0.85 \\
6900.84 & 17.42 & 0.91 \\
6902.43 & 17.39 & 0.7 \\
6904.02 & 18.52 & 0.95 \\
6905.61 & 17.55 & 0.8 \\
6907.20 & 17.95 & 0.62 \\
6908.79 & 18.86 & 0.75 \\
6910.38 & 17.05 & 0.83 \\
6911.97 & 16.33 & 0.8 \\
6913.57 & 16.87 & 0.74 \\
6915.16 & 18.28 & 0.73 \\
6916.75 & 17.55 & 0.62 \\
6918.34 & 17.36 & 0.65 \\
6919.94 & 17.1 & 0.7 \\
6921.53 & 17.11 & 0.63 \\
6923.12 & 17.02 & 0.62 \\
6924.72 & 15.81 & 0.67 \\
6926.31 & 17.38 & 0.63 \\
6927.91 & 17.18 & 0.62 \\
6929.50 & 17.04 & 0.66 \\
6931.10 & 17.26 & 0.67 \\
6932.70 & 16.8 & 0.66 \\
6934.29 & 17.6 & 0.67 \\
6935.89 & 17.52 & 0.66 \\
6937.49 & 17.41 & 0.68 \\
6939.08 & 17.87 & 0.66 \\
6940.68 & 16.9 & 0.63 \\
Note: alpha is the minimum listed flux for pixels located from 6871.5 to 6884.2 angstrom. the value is 17.13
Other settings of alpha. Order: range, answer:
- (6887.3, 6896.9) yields 16.11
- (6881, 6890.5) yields 16.12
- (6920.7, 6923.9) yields 17.02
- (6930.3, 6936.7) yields 16.8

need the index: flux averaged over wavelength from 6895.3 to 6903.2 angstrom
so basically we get 17.3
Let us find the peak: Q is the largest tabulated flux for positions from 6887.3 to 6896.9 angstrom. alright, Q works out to 18.02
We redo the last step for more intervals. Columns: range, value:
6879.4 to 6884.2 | 19.47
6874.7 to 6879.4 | 18.43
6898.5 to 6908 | 18.52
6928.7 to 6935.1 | 17.6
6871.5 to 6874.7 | 17.59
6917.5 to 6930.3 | 17.38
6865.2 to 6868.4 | 18.28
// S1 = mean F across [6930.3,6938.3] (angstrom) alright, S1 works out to 17.3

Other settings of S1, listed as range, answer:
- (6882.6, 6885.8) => 17.8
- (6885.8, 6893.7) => 16.6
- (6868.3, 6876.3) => 17.7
